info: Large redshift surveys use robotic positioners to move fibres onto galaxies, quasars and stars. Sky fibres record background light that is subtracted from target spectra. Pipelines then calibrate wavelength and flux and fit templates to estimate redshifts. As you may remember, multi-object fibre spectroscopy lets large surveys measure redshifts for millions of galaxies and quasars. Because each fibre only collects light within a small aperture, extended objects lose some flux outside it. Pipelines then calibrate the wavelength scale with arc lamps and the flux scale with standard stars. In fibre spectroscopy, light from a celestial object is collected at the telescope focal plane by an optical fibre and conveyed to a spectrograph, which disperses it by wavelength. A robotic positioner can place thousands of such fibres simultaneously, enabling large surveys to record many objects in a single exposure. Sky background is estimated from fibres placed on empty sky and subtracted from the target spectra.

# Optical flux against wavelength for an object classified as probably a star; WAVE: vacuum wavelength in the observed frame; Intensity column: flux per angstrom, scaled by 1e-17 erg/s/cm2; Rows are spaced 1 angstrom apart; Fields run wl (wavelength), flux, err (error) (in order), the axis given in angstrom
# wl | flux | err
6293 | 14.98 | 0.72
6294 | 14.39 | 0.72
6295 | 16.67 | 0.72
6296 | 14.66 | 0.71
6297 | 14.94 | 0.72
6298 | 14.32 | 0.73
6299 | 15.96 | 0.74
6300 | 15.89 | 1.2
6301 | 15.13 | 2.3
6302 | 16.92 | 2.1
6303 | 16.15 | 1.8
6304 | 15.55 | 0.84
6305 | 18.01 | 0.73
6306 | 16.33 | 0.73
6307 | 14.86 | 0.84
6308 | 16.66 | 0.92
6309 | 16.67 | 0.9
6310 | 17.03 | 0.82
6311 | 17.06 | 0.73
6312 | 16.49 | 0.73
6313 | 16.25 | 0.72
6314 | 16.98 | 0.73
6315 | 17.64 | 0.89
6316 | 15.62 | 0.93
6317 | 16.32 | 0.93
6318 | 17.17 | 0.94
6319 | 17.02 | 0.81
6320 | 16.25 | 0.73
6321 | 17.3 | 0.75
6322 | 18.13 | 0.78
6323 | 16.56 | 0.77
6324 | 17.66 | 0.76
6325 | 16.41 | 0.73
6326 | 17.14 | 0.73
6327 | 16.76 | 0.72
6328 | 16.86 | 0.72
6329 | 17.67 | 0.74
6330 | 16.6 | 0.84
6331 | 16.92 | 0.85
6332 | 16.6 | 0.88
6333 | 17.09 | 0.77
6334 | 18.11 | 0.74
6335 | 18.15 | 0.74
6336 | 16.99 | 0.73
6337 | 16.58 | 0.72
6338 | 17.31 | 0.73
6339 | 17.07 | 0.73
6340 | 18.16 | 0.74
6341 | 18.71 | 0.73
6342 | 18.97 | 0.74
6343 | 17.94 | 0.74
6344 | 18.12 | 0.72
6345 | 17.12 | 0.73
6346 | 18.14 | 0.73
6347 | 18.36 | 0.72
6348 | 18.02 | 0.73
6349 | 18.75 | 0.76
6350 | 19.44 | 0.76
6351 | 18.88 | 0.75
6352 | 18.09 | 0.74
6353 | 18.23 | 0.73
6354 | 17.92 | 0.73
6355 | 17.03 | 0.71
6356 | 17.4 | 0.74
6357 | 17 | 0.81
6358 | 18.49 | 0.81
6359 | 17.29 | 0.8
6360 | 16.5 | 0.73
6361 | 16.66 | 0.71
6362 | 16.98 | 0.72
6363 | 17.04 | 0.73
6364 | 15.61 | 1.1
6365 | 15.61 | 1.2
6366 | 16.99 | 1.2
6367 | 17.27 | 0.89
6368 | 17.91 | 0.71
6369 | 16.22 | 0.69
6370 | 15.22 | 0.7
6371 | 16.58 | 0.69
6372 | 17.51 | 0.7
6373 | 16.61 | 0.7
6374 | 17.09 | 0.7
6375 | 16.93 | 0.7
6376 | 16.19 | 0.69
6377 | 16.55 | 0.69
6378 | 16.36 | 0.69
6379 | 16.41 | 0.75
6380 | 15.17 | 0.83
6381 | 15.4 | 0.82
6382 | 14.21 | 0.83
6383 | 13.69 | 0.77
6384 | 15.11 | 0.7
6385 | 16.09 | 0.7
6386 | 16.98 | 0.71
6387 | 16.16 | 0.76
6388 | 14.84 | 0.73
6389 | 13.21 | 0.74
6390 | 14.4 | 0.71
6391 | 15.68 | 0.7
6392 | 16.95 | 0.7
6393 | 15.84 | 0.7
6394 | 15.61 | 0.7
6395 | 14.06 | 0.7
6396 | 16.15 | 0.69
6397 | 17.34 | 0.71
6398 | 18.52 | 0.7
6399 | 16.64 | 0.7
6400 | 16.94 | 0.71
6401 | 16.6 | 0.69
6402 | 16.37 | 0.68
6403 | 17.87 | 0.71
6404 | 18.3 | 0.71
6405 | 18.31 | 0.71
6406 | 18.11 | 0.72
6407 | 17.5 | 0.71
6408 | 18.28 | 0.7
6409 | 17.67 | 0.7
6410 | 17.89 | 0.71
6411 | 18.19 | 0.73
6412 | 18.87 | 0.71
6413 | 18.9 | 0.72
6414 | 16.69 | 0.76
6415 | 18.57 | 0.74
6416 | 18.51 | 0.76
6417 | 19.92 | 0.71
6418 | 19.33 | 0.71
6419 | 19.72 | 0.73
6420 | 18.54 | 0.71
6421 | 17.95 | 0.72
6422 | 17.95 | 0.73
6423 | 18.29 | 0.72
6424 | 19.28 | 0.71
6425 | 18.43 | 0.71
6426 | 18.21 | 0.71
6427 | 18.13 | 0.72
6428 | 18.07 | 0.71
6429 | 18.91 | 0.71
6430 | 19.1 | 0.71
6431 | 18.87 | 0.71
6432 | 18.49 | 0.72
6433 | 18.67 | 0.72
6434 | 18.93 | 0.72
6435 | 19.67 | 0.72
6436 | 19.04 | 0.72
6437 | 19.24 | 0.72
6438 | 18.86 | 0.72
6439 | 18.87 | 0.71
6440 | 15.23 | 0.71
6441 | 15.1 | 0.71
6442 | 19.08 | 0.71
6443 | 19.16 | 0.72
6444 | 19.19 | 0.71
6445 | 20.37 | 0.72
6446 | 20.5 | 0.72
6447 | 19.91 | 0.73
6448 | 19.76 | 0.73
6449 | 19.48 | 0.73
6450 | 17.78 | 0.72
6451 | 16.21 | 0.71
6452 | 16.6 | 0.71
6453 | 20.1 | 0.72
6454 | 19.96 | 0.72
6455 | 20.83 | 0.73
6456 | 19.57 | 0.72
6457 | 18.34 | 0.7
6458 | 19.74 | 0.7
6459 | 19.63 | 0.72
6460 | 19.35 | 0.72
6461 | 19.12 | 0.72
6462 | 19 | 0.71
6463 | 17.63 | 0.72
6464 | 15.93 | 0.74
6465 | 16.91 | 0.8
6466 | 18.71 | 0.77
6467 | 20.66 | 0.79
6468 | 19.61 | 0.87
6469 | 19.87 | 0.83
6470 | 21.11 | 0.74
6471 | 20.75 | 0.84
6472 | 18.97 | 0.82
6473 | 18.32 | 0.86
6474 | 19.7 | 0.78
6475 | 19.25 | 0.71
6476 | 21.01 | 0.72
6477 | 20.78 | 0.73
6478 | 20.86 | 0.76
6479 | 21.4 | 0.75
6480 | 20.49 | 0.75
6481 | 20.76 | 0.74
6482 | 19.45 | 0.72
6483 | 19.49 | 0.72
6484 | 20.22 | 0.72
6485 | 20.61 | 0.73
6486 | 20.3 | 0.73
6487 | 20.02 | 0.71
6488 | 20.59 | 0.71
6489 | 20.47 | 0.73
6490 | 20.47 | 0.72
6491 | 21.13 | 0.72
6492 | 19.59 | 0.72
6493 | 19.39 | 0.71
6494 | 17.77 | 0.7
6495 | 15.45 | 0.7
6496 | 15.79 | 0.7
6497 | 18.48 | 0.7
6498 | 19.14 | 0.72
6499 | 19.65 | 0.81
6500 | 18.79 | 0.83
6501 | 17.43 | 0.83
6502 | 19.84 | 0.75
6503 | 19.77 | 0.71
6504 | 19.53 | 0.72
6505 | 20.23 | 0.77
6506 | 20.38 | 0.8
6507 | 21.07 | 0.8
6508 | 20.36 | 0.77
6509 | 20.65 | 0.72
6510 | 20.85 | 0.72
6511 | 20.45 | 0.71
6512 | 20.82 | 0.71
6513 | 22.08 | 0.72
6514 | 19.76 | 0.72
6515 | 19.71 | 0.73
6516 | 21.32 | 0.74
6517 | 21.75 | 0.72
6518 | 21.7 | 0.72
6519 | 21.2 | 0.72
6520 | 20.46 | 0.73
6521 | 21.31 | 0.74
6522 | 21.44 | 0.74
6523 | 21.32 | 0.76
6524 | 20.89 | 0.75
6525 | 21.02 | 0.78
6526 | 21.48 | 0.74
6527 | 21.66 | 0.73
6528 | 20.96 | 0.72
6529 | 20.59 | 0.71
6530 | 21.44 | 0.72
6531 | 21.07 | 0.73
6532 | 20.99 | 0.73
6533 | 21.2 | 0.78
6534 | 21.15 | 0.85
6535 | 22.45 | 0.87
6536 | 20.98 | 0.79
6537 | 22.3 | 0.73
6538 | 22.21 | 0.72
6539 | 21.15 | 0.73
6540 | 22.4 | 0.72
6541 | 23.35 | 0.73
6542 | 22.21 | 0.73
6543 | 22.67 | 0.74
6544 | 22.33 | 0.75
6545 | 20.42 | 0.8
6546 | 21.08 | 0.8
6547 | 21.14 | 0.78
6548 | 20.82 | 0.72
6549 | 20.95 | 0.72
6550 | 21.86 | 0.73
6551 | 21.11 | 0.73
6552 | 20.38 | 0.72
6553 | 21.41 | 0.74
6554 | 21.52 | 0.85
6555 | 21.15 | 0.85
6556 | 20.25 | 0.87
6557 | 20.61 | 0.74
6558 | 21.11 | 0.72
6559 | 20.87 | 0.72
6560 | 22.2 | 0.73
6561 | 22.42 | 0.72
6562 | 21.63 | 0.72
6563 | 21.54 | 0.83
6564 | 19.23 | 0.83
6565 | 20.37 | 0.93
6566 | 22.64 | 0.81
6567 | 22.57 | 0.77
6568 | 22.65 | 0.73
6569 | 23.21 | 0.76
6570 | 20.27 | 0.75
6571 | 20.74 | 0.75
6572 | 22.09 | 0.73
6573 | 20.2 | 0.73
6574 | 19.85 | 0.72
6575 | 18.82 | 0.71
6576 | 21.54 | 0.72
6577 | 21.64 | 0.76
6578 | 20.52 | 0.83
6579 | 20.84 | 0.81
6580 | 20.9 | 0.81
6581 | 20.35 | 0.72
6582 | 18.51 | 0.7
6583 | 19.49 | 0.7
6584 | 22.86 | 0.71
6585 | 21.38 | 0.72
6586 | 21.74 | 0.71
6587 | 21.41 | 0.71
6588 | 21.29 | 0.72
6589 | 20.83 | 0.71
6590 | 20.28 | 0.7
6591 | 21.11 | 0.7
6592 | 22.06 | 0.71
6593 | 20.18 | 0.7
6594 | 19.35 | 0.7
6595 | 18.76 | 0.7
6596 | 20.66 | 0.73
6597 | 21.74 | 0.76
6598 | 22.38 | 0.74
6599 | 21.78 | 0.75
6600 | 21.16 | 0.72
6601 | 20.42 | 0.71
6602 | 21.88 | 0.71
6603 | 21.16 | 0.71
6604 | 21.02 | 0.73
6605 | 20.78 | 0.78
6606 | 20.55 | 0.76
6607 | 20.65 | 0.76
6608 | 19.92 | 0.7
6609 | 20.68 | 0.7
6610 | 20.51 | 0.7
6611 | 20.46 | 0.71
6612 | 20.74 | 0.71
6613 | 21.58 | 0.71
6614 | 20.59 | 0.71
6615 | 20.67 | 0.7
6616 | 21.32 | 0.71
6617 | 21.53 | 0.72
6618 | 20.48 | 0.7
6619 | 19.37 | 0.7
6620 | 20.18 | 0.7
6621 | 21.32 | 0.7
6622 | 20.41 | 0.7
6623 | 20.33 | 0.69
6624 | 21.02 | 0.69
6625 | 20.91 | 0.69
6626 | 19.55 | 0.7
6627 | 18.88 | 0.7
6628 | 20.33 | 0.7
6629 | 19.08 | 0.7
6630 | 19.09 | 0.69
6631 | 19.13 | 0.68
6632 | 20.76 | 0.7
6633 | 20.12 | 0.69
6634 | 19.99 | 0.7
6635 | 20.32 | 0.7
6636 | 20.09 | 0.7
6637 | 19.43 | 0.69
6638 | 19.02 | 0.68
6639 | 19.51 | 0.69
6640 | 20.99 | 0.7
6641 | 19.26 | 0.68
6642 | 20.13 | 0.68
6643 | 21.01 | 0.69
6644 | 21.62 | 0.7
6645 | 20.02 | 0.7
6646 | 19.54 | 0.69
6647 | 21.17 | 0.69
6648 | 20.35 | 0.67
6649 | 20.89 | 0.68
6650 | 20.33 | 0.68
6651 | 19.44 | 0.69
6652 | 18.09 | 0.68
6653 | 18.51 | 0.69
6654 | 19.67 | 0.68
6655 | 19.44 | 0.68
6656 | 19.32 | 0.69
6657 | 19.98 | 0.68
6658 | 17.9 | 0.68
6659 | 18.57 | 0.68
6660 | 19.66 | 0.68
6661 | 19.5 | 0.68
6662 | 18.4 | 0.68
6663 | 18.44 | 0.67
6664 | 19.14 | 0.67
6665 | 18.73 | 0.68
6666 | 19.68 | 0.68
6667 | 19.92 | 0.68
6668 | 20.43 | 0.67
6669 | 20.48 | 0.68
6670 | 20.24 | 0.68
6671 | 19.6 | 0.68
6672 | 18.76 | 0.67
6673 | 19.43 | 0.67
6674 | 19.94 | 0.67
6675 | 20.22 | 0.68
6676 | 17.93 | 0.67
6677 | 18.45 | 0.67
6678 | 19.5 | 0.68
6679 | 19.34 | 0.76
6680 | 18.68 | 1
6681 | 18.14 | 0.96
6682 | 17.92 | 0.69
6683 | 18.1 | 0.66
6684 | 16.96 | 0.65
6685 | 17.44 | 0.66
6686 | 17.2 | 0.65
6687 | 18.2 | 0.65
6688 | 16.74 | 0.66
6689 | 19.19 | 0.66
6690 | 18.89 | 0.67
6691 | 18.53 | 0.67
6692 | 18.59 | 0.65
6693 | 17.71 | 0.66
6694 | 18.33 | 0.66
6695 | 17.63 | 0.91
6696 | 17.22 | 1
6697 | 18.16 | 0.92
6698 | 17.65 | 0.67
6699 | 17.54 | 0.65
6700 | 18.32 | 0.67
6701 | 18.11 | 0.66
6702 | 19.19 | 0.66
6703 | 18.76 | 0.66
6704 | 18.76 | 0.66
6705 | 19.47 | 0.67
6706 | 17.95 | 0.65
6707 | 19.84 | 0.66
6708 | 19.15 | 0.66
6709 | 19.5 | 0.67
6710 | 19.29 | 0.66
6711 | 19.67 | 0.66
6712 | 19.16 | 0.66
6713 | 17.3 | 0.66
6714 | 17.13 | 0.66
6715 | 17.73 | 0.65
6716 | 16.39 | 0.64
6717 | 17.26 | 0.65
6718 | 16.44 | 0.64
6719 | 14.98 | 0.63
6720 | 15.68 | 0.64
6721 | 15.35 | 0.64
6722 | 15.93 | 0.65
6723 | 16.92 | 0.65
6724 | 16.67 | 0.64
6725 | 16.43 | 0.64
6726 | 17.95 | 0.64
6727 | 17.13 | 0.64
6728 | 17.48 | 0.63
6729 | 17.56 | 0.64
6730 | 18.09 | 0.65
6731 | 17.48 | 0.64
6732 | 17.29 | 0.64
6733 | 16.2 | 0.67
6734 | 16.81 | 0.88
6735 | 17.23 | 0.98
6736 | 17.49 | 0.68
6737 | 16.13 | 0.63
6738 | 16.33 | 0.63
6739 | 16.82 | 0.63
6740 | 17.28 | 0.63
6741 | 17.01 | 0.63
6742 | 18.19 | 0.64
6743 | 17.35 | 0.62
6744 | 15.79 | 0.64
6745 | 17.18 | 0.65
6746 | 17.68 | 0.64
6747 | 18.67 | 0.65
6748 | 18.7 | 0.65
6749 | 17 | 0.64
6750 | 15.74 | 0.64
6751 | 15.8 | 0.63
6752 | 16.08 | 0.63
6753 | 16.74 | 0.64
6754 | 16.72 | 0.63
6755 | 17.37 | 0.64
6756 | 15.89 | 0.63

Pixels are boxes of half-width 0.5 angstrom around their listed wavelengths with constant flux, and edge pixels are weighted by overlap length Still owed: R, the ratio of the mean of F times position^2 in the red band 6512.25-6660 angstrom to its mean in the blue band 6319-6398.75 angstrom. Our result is 1.32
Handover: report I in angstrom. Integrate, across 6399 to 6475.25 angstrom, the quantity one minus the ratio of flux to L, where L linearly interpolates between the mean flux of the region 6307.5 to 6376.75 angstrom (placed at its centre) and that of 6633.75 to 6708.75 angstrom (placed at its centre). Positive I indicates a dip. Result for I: -3.8 angstrom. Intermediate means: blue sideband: 17.2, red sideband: 19.1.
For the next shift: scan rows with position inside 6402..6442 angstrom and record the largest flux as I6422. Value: 19.92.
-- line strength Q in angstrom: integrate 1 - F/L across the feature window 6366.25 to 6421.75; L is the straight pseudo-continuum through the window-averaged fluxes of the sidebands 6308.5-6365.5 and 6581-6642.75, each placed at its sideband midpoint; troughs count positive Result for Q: 3.4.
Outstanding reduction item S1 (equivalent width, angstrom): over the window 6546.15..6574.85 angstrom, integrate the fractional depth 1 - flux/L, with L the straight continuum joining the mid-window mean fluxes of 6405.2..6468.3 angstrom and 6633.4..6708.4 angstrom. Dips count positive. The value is -3.6 angstrom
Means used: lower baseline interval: 18.6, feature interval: 21.2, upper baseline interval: 19.1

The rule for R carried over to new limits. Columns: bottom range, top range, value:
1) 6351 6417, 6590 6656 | 1.30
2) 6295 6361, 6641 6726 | 1.22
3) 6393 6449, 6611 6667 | 1.17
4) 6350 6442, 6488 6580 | 1.26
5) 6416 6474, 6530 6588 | 1.17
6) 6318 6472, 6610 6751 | 1.15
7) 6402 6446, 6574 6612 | 1.19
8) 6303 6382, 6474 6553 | 1.27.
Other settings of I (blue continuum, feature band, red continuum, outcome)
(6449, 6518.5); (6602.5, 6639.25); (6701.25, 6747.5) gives -3.82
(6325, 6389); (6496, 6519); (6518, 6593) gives 0.13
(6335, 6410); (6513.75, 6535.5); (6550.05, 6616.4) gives -1.42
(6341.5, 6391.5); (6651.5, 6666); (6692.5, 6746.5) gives -1.32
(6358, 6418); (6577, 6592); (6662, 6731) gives -2.73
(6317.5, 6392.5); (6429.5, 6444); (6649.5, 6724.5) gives -1.00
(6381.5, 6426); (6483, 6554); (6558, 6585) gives -2.83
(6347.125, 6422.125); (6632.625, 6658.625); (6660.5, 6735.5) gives -2.72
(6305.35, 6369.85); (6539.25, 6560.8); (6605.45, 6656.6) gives -2.32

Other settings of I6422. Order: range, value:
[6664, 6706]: 20.48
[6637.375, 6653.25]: 21.62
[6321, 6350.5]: 19.44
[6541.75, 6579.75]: 23.21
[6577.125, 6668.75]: 22.86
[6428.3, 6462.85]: 20.83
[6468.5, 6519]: 22.08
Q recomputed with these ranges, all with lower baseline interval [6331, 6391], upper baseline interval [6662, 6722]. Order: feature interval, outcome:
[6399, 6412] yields -0.4 angstrom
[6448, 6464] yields -1.4 angstrom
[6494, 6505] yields -0.6 angstrom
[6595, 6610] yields -2.5 angstrom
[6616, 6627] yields -1.5 angstrom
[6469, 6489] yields -3.2 angstrom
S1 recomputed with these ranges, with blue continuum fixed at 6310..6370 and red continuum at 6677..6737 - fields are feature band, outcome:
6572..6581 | -1.5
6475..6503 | -3.4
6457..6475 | -1.7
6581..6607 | -4.8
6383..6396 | 1.5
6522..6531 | -1.9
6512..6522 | -2.0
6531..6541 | -2.4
